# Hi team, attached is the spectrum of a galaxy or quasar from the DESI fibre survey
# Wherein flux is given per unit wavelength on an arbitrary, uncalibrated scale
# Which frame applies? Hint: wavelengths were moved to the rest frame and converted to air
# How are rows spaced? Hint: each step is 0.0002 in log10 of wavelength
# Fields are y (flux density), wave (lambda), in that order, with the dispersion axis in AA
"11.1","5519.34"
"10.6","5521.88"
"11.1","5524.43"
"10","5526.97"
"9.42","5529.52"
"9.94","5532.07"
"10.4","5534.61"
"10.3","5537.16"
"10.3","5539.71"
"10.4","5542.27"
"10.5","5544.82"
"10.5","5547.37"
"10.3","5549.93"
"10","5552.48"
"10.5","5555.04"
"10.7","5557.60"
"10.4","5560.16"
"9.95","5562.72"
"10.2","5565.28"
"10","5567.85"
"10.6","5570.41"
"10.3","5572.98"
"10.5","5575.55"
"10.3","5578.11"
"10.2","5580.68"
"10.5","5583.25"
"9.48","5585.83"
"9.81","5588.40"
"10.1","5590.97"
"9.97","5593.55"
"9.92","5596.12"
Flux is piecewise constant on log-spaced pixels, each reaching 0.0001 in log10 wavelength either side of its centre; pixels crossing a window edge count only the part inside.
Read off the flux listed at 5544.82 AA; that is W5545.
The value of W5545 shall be 10.5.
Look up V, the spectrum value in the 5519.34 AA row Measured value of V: 11.1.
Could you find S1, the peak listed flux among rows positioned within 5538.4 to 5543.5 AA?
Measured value 10.4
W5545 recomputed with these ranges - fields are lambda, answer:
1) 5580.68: 10.2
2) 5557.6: 10.7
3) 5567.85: 10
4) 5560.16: 10.4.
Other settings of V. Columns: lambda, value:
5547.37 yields 10.5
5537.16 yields 10.3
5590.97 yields 10.1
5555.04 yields 10.5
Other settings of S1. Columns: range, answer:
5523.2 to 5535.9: 11.1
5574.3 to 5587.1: 10.5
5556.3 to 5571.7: 10.7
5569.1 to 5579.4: 10.6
